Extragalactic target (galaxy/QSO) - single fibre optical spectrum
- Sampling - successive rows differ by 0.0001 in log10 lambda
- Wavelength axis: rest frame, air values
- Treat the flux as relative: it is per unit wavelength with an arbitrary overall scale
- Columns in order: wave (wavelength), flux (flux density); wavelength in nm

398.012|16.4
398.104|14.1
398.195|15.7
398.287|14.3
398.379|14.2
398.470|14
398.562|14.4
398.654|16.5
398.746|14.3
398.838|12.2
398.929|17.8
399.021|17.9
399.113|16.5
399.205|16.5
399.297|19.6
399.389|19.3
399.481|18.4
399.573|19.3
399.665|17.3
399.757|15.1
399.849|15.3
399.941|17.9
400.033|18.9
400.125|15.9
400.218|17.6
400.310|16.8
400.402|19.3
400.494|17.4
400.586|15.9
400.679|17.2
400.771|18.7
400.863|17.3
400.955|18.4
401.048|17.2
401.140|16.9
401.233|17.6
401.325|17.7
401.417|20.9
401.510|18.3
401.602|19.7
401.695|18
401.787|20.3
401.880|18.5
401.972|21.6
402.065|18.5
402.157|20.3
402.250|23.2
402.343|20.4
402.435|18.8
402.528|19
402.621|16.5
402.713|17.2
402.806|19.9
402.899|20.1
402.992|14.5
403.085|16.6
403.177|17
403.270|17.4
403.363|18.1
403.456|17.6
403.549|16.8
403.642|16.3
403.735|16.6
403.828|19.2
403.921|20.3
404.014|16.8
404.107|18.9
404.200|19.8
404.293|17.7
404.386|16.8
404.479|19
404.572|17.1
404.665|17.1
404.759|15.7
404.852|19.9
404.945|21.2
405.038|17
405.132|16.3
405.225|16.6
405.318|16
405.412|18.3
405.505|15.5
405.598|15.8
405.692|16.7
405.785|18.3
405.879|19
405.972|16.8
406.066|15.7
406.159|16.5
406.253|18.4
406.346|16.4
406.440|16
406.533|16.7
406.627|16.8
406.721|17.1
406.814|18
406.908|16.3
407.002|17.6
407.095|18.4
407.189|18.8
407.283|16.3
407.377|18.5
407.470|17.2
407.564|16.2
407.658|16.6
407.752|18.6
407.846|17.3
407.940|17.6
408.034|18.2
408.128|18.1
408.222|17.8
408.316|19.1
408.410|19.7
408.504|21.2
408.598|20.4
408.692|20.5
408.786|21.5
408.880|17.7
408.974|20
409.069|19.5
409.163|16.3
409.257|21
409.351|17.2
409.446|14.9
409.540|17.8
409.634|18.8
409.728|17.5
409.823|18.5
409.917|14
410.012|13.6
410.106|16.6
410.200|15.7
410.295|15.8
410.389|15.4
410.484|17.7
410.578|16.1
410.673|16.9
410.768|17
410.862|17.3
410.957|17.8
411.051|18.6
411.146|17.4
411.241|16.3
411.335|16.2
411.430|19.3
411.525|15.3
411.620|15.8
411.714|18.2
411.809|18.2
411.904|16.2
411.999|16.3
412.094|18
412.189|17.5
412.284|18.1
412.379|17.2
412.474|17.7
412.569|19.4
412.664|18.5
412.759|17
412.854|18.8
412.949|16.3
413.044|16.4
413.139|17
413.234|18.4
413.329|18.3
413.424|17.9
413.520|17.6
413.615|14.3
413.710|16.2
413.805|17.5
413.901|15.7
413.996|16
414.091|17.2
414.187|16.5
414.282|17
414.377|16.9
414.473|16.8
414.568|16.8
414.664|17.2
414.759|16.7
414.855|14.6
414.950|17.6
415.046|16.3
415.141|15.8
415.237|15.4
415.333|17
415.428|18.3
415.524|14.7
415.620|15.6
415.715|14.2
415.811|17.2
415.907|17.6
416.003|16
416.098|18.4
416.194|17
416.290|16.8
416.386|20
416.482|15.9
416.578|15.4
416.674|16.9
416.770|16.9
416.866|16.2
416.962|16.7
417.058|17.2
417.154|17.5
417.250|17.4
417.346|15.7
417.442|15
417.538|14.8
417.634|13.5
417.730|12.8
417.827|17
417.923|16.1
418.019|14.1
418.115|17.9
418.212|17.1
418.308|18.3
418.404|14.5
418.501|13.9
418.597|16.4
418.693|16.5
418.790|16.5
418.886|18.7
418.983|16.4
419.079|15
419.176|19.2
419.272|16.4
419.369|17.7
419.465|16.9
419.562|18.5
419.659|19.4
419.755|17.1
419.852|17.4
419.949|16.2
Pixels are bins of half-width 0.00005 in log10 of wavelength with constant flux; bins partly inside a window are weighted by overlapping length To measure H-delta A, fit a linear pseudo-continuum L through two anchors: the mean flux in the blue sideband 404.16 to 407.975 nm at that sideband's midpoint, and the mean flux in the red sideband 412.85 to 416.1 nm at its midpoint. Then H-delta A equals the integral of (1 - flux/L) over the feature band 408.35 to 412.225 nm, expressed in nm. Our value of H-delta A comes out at -0.13 nm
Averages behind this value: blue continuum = 17.4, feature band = 17.6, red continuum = 16.6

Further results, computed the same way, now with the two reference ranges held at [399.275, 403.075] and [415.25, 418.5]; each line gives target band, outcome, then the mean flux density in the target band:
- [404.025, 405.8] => 0.03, 17.5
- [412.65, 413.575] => -0.04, 17.6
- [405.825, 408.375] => 0.02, 17.4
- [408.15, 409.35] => -0.15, 19.4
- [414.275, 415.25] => 0.01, 16.5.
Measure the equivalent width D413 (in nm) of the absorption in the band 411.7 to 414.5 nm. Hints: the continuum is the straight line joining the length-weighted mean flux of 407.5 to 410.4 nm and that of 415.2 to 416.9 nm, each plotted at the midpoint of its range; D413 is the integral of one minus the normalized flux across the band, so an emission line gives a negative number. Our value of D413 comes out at -0.01 nm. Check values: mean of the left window 17.9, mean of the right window 16.6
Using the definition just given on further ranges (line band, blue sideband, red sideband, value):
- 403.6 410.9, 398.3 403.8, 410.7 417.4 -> -0.114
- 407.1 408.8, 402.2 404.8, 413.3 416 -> -0.104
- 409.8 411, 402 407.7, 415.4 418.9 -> 0.054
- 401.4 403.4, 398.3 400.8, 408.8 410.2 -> -0.220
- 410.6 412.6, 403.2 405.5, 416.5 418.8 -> -0.066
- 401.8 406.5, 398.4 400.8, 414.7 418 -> -0.326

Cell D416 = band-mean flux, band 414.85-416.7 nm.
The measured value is 16.6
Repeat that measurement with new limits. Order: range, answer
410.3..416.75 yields 16.9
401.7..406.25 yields 18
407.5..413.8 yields 17.5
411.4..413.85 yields 17.3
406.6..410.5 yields 17.8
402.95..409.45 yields 17.7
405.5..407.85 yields 17.2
